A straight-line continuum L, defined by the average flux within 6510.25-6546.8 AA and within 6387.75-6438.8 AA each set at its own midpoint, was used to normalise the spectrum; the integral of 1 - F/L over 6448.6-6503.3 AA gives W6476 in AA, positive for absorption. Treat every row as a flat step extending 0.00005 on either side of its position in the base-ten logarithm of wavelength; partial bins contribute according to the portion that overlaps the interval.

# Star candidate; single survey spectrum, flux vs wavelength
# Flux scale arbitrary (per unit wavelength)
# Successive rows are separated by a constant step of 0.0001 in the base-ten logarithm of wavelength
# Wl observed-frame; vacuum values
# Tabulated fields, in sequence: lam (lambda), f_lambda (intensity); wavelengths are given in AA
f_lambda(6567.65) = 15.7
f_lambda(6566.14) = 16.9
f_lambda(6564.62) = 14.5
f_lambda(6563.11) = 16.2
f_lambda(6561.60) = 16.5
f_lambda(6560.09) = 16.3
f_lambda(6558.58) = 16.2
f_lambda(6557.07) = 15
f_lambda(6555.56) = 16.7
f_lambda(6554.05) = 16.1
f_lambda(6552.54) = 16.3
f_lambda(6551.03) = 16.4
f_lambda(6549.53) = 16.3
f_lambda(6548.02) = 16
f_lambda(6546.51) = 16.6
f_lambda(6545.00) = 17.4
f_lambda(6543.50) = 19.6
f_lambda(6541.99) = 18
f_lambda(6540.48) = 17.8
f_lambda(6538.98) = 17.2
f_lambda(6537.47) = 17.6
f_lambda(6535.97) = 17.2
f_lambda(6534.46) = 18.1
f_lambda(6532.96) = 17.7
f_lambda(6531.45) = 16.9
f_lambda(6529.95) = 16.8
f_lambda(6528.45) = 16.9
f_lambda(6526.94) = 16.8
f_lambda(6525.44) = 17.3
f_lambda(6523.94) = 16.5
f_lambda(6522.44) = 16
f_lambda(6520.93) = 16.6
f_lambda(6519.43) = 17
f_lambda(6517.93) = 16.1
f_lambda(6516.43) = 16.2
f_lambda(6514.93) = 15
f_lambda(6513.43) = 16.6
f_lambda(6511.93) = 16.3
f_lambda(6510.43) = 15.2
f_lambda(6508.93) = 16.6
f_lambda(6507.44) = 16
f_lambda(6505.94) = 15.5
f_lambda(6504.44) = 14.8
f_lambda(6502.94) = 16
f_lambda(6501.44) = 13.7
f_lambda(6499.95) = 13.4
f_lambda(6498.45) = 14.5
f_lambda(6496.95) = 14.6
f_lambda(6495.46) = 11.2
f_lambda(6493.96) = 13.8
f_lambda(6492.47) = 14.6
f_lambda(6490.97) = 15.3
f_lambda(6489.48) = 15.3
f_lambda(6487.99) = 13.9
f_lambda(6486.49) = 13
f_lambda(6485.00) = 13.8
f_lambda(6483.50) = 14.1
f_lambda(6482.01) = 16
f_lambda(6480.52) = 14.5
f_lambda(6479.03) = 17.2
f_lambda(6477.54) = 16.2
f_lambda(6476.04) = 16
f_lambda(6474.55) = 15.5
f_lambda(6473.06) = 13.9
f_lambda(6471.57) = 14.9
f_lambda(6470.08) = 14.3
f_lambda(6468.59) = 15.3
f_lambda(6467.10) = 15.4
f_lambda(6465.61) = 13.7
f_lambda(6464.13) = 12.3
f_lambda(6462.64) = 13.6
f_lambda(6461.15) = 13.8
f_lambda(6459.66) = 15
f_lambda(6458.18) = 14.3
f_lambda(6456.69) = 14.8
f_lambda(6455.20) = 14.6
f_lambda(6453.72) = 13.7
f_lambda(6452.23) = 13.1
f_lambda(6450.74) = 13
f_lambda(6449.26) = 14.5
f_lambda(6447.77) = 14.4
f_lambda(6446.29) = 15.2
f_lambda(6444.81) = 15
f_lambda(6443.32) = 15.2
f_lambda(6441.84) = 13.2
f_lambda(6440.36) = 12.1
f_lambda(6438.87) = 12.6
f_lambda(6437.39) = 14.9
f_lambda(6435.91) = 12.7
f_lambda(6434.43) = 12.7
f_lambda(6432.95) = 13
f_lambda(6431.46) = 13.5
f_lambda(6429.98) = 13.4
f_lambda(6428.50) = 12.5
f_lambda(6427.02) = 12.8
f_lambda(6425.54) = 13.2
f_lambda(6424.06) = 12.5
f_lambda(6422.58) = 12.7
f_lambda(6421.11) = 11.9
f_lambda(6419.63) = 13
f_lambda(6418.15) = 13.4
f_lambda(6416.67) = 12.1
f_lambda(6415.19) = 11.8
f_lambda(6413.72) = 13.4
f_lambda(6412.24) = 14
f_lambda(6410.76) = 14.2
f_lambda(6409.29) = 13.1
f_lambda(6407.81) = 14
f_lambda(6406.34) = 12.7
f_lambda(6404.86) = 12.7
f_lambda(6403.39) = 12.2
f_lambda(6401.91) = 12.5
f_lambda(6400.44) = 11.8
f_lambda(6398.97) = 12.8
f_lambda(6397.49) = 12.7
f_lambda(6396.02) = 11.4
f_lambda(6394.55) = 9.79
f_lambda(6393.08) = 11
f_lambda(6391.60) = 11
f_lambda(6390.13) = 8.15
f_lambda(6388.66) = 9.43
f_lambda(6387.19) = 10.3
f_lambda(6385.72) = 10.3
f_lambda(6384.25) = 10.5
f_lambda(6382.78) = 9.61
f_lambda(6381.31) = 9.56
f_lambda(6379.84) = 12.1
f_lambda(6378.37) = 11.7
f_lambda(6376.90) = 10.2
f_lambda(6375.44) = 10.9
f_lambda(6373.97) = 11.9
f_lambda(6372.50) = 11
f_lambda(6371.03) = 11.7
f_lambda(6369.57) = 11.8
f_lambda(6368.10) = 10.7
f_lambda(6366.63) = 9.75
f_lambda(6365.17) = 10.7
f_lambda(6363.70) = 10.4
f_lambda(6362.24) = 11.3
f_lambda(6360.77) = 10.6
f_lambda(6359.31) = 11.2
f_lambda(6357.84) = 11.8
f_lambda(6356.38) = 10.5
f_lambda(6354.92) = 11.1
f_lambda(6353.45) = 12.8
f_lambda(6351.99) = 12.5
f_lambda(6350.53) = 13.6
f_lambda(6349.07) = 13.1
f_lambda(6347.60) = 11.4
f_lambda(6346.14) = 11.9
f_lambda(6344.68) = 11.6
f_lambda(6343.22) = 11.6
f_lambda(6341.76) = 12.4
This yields 1.8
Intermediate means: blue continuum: 12.4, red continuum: 17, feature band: 14.4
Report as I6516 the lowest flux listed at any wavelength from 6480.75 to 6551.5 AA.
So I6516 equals 11.2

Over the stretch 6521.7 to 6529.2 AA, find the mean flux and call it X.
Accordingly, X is 16.7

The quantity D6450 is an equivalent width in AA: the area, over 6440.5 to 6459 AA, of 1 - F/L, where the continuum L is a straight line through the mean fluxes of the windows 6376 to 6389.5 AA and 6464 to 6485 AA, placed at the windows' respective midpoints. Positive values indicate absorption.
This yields -0.6 AA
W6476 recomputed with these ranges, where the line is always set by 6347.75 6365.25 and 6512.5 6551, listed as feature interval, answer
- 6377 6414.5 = 3.6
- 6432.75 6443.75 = 0.7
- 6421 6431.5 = 0.7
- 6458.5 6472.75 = 0.7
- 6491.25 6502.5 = 1.5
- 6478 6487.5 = 0.4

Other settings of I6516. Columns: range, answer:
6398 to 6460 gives 11.8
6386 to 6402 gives 8.15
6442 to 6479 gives 12.3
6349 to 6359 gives 10.5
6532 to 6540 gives 17.2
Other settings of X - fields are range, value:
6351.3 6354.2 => 12.6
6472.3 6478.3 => 15.4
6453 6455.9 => 14.2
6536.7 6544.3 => 18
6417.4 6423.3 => 12.8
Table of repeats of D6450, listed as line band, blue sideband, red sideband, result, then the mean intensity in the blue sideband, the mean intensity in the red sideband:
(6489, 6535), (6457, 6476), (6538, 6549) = 1.51 AA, 14.4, 17.5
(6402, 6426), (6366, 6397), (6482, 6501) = -2.66 AA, 10.6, 14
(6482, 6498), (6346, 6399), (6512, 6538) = 1.44 AA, 11.1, 16.8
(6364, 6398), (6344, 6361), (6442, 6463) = 5.06 AA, 11.9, 14.3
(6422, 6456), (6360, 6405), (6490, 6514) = -1.83 AA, 11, 14.9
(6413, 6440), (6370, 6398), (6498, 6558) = -1.09 AA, 10.7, 16.4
